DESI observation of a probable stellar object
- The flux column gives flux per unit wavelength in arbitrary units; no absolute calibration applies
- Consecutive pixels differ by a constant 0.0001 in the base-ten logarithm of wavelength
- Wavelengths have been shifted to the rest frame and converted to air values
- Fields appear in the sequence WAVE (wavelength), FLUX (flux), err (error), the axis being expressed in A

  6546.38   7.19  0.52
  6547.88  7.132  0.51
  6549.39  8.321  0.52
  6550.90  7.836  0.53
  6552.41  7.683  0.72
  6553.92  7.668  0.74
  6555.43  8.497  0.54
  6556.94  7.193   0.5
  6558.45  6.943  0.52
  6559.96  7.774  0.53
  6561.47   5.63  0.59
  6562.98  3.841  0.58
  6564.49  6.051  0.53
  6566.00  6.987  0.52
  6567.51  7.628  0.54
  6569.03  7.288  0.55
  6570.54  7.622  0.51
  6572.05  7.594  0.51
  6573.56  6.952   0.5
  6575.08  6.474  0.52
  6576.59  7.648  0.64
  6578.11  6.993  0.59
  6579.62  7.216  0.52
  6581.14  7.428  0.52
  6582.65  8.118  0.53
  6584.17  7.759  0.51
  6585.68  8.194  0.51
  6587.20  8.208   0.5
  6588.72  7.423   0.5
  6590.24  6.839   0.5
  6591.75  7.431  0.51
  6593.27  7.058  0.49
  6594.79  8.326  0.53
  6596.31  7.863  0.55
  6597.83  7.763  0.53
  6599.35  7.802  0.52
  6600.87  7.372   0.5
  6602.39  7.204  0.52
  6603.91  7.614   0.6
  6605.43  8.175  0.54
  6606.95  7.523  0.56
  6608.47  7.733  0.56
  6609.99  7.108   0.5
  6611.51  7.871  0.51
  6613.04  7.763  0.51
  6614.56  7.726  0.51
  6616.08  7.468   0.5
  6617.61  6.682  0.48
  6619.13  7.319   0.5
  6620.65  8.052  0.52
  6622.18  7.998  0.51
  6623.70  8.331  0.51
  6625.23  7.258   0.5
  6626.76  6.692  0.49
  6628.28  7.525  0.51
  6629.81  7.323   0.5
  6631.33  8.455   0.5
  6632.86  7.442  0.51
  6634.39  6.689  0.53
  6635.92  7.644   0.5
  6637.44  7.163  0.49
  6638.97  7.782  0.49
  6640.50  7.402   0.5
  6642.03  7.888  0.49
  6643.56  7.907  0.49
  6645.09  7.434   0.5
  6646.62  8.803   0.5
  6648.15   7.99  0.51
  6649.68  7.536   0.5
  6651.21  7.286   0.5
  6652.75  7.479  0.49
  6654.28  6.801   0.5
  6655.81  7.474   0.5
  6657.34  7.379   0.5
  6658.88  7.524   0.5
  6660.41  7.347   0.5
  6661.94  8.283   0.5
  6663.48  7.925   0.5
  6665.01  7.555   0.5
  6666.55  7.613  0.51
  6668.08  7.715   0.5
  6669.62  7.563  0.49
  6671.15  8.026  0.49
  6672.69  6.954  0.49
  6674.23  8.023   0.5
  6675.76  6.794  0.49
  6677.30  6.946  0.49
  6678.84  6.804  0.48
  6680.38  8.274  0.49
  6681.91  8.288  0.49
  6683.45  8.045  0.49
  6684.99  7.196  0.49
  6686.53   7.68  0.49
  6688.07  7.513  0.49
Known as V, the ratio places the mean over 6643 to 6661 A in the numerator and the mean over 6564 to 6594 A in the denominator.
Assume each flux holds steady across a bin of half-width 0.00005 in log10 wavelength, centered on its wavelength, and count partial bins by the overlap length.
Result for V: 1.0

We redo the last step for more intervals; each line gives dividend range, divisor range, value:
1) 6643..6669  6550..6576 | 1.08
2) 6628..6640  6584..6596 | 0.98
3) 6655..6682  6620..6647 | 0.99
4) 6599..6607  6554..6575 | 1.10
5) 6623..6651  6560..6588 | 1.07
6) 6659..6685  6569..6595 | 1.02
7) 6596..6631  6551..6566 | 1.10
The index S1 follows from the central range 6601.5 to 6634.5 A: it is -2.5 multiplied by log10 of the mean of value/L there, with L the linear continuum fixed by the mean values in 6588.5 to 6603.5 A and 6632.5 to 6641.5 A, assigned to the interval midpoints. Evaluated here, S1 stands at -0.02 mag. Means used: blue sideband 7.51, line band 7.56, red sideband 7.36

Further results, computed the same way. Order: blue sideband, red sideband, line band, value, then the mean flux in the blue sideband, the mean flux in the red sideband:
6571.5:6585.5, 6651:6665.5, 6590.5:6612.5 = -0.03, 7.39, 7.51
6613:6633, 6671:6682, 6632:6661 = 0.00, 7.57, 7.44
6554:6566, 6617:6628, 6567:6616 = -0.07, 6.65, 7.49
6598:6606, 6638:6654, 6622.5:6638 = 0.03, 7.63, 7.71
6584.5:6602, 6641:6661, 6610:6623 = 0.01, 7.65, 7.6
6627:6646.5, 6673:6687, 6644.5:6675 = -0.01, 7.58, 7.54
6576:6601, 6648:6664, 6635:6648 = -0.03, 7.62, 7.52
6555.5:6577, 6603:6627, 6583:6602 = -0.06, 6.87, 7.6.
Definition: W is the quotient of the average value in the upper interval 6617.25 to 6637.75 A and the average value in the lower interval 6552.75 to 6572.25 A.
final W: 1.1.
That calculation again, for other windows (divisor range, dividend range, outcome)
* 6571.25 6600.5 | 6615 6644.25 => 1.00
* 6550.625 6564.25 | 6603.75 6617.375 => 1.10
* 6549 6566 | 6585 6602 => 1.09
